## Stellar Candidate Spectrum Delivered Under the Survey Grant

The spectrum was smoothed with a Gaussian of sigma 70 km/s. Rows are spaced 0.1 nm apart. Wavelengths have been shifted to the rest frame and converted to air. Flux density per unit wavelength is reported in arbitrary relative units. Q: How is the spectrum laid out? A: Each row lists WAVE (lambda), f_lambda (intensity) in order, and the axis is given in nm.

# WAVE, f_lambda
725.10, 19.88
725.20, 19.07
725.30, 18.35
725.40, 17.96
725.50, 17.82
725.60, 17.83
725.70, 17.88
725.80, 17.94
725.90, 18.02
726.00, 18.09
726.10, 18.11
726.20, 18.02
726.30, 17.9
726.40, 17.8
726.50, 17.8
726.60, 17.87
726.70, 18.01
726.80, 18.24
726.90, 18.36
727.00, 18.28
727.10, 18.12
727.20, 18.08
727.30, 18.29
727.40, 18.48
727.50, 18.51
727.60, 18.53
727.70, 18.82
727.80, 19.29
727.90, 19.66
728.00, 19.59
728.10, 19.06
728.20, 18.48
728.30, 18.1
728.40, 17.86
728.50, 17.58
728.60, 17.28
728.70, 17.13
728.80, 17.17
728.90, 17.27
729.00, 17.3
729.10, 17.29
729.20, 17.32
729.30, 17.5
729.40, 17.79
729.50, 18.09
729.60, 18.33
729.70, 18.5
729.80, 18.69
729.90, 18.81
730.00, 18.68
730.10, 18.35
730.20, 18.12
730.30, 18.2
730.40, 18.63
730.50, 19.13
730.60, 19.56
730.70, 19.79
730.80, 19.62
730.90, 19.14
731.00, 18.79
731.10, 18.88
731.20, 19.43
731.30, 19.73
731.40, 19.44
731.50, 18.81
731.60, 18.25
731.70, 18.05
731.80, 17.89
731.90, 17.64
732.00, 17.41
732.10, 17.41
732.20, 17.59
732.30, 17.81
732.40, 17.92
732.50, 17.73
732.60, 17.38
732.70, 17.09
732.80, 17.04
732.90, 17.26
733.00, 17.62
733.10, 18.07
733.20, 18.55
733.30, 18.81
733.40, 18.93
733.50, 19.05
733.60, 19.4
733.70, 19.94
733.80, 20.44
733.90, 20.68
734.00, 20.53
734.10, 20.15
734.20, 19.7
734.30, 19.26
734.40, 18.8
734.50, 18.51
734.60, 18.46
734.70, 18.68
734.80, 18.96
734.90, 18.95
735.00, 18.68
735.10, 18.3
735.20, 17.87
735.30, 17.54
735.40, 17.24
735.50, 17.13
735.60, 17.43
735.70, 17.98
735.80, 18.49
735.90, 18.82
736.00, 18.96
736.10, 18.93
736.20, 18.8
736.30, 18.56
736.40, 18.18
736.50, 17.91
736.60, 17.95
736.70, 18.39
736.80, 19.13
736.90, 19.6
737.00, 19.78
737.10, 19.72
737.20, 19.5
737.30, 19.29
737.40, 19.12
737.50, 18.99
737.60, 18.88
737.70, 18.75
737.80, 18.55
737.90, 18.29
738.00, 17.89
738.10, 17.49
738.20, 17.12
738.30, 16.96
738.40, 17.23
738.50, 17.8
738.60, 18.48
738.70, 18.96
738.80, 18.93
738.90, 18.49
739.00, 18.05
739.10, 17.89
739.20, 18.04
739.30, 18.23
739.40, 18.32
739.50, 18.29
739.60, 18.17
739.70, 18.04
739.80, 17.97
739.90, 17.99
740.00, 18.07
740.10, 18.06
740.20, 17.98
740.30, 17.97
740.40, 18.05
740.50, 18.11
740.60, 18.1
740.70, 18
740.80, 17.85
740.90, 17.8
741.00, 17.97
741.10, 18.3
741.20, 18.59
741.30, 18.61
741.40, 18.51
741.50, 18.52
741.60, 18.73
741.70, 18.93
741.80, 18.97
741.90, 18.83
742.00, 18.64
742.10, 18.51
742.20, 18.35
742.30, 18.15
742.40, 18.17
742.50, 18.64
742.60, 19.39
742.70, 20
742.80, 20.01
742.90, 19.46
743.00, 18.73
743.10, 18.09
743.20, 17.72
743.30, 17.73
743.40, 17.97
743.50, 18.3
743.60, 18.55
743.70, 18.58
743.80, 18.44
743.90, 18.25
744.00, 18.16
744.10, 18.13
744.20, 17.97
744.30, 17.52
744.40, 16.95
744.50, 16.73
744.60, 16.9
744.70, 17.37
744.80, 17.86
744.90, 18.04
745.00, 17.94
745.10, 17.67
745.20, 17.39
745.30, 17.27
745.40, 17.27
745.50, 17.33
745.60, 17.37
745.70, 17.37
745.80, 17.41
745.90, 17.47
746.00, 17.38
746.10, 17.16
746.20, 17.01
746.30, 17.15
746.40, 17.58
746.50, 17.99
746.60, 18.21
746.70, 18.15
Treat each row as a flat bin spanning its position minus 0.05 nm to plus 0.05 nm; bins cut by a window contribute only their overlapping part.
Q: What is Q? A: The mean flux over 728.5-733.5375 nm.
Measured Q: 18.2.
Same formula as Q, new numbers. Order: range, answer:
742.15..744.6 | 18.3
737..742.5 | 18.3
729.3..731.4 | 18.8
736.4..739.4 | 18.5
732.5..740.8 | 18.5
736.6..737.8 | 19.1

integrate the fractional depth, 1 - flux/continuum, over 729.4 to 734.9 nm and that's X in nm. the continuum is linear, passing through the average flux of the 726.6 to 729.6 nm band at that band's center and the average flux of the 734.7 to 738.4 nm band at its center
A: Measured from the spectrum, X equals -0.12 nm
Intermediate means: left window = 18.1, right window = 18.4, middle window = 18.7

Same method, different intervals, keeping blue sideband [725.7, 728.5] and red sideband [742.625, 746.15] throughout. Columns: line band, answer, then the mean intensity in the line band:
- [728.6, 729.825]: 0.04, 17.7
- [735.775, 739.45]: -0.09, 18.5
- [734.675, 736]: 0.00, 18.2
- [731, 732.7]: 0.00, 18.2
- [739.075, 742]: -0.04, 18.2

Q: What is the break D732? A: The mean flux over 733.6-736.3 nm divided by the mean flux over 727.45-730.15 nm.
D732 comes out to 1.04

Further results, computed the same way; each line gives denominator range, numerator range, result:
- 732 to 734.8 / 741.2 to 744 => 1.00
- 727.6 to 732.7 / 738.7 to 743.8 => 1.00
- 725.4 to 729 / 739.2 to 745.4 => 1.00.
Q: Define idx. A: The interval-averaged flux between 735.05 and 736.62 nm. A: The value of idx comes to 18.1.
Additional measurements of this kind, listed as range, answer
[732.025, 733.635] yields 18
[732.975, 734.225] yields 19.4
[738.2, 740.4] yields 18.1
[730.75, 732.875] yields 18.2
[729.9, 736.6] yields 18.6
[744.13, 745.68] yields 17.4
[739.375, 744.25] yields 18.4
